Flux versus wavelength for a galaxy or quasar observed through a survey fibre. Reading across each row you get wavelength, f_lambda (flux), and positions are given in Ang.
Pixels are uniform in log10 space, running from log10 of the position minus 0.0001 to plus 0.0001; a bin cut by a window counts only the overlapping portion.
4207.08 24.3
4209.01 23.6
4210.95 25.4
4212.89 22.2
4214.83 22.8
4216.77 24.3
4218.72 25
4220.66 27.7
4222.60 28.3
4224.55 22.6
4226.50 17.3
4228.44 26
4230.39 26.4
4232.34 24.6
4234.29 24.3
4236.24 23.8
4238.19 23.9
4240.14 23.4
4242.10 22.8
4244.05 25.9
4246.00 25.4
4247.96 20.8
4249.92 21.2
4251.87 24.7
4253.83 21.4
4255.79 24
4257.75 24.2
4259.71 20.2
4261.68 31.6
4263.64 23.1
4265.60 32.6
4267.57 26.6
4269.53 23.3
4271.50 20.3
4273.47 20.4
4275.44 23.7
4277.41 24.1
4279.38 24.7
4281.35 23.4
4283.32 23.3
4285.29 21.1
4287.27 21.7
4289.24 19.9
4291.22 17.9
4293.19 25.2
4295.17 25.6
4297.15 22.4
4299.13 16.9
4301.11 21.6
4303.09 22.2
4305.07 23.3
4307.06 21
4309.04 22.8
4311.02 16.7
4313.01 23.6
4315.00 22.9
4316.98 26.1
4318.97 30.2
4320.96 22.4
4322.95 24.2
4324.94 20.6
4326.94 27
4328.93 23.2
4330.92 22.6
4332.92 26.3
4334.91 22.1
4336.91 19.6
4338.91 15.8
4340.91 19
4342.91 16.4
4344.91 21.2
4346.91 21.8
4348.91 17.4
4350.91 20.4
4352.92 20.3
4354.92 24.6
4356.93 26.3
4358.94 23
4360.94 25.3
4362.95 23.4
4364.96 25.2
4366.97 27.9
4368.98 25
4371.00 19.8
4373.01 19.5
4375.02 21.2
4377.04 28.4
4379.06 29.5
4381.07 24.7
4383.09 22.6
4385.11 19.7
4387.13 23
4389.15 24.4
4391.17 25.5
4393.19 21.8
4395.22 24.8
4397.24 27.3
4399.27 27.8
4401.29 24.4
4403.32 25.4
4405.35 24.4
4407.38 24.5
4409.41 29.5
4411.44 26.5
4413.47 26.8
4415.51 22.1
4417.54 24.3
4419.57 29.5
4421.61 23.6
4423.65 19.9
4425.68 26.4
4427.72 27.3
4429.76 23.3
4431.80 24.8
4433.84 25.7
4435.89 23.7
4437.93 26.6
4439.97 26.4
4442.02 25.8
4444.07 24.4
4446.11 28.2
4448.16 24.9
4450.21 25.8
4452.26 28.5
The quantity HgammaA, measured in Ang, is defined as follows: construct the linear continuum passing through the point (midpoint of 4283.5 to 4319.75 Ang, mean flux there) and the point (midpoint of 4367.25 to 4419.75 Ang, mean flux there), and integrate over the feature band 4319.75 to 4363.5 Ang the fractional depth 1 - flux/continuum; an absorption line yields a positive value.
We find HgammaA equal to 2.5 Ang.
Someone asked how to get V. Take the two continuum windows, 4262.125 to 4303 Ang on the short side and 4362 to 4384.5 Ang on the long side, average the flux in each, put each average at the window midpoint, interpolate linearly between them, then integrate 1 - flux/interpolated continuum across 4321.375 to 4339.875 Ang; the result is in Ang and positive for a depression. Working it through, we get 1.0 Ang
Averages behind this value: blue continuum 23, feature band 22.4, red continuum 24.2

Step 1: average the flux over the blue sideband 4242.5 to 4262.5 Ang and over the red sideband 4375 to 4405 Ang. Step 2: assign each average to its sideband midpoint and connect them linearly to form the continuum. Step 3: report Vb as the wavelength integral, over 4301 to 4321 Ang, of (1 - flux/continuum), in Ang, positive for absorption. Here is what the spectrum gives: 0.98 Ang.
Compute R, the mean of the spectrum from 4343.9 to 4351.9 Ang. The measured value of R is 20.2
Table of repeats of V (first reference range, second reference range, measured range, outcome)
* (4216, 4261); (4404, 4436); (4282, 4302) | 2.2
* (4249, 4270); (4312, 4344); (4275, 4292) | 1.3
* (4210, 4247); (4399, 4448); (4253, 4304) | 3.0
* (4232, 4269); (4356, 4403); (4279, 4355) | 7.7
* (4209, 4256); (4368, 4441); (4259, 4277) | -0.5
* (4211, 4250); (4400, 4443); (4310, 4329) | 0.7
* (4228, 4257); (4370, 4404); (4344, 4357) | 1.4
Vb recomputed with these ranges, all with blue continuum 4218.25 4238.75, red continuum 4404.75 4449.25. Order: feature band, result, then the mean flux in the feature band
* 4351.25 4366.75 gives 0.6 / 24.1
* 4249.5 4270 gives -0.2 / 25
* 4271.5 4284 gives 0.9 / 23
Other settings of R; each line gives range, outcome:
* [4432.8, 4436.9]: 24.7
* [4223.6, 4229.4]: 22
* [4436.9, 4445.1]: 25.8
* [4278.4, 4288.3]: 22.8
